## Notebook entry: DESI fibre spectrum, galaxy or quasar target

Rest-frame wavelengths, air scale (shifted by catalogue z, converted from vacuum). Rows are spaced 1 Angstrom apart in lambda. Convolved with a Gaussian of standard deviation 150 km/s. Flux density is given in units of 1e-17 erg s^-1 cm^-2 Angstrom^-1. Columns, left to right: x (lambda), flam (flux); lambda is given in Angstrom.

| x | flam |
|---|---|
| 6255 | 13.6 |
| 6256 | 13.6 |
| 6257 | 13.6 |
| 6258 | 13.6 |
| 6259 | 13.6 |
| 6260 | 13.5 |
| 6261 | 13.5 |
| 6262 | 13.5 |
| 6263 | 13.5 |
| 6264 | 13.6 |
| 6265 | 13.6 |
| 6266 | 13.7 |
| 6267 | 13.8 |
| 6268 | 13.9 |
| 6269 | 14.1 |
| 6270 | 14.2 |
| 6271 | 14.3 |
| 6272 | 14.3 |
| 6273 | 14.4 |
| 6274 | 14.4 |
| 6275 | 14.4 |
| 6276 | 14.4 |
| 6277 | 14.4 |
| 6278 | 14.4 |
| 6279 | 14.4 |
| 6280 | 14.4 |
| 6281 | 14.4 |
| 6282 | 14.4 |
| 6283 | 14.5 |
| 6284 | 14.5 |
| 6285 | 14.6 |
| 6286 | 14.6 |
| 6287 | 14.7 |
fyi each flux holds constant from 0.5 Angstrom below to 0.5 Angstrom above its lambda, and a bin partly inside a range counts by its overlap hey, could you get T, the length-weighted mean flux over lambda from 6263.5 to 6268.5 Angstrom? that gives 13.7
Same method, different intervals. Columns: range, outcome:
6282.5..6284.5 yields 14.5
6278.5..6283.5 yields 14.4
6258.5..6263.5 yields 13.5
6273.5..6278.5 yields 14.4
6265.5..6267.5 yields 13.8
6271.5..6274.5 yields 14.4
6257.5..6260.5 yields 13.6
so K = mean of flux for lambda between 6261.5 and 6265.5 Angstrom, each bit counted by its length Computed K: 13.6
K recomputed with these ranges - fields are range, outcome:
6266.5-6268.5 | 13.9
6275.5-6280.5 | 14.4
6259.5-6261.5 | 13.5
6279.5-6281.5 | 14.4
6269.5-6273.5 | 14.3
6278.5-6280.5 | 14.4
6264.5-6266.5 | 13.6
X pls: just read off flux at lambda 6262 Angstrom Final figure 13.5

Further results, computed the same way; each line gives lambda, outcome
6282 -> 14.4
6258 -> 13.6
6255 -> 13.6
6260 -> 13.5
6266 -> 13.7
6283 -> 14.5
